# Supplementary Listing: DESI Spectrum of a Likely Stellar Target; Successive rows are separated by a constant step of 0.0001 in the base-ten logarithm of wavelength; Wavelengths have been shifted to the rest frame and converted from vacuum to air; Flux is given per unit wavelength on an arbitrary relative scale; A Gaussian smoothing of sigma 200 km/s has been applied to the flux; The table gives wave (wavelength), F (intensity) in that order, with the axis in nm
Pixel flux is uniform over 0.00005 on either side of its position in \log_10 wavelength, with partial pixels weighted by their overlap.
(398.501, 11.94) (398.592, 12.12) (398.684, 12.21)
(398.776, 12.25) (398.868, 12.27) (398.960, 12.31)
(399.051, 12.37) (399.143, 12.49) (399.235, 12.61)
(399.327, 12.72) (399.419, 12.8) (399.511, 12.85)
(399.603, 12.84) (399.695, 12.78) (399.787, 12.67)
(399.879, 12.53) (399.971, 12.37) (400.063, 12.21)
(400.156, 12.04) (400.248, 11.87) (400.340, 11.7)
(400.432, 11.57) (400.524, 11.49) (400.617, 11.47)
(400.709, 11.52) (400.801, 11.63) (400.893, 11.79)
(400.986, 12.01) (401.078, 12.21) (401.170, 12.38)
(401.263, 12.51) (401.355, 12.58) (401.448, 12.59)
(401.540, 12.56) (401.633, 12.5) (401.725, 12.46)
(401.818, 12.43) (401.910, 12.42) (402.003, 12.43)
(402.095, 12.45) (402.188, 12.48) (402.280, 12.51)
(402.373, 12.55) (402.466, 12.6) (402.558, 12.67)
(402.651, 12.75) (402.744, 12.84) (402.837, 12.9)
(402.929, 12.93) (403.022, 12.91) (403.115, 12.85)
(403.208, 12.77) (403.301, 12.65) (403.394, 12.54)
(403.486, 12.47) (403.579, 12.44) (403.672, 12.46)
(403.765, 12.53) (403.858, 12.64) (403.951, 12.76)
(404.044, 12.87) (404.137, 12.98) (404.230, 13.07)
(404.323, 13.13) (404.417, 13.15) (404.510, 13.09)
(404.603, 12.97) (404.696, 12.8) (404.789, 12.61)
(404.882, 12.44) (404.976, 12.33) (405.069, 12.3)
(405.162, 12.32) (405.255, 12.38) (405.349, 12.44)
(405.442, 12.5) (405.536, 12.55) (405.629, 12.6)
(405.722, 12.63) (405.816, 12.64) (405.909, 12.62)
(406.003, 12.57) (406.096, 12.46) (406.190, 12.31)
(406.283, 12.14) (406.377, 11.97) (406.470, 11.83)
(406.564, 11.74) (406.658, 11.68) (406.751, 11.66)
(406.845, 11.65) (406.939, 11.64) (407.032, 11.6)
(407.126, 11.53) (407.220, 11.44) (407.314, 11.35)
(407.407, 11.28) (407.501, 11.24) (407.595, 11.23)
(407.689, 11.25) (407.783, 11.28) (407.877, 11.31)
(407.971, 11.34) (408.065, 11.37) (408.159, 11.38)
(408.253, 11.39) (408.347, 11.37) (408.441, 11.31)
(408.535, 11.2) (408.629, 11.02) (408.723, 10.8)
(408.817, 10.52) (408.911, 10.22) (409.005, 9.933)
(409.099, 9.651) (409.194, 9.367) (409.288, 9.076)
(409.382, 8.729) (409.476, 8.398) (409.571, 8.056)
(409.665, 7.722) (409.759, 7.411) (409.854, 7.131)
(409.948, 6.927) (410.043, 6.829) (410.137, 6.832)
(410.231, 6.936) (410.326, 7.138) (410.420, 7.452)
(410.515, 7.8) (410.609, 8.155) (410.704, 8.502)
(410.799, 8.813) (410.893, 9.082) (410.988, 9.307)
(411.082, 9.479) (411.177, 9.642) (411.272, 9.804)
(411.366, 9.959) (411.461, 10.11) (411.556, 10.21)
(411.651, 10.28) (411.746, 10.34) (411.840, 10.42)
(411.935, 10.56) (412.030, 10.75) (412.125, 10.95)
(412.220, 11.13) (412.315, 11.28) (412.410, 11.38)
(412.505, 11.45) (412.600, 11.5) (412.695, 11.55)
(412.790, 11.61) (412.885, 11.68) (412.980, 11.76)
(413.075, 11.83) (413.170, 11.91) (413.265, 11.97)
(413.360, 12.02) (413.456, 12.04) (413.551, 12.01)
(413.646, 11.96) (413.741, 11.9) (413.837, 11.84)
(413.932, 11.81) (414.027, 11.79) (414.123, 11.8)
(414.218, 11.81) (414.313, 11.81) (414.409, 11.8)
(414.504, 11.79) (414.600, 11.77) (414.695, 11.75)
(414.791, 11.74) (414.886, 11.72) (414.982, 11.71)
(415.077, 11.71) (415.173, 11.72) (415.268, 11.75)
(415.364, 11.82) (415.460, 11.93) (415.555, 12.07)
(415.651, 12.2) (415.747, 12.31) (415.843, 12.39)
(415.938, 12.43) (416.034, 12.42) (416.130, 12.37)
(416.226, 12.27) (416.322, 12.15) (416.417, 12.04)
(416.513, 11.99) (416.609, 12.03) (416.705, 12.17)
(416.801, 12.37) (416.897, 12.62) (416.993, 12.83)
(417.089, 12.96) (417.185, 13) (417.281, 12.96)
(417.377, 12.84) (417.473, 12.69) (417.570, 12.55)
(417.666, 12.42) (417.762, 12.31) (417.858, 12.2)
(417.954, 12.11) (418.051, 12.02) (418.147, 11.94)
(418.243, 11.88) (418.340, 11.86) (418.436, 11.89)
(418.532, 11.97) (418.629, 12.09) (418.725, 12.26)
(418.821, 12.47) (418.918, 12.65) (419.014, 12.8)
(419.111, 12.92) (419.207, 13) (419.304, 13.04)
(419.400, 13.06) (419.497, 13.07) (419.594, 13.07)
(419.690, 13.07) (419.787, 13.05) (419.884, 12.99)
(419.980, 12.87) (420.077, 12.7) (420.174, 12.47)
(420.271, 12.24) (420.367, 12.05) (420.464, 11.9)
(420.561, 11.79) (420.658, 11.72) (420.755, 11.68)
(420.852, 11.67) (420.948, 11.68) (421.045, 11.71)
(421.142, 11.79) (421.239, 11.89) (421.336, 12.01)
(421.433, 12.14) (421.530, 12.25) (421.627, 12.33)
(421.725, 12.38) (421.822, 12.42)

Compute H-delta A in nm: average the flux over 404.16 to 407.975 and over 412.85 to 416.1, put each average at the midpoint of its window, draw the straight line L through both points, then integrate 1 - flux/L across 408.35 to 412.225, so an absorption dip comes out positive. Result 0.90 nm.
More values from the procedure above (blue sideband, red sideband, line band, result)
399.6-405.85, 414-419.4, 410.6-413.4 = 0.39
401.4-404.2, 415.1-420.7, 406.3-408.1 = 0.15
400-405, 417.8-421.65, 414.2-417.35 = 0.05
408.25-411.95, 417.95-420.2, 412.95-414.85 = -0.23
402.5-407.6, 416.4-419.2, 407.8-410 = 0.46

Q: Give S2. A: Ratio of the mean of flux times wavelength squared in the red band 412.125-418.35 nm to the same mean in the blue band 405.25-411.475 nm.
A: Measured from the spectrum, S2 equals 1.20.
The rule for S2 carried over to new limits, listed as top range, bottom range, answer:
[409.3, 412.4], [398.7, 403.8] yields 0.76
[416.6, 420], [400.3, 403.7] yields 1.10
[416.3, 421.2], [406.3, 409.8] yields 1.22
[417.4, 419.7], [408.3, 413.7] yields 1.30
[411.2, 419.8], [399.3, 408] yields 1.03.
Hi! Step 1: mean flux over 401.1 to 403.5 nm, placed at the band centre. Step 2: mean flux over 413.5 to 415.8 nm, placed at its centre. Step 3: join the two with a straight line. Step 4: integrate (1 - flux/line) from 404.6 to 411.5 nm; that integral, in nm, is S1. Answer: 0.96 nm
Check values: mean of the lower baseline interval 12.6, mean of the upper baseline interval 11.9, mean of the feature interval 10.6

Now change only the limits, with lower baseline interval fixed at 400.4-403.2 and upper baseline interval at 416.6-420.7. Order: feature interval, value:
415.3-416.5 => 0.03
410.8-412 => 0.25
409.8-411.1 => 0.48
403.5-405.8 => -0.05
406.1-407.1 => 0.05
